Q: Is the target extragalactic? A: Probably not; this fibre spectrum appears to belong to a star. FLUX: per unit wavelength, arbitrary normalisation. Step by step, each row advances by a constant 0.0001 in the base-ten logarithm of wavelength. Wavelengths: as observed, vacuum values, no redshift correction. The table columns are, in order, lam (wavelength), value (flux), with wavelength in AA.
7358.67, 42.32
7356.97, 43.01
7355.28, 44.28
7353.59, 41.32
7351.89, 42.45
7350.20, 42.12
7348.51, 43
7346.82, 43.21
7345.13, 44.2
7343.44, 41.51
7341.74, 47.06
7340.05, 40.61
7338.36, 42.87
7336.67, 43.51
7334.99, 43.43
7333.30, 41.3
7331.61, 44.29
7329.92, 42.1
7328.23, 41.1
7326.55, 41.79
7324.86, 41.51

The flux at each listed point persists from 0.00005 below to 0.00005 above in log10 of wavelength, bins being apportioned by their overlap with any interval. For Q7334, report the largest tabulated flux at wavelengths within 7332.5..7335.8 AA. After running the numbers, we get 43.43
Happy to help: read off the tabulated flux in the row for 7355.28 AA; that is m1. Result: 44.28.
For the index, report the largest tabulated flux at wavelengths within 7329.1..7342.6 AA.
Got 47.06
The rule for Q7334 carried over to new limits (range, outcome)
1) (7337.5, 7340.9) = 42.87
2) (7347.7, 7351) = 43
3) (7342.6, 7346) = 44.2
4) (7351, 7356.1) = 44.28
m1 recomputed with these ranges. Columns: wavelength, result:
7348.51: 43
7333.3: 41.3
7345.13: 44.2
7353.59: 41.32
